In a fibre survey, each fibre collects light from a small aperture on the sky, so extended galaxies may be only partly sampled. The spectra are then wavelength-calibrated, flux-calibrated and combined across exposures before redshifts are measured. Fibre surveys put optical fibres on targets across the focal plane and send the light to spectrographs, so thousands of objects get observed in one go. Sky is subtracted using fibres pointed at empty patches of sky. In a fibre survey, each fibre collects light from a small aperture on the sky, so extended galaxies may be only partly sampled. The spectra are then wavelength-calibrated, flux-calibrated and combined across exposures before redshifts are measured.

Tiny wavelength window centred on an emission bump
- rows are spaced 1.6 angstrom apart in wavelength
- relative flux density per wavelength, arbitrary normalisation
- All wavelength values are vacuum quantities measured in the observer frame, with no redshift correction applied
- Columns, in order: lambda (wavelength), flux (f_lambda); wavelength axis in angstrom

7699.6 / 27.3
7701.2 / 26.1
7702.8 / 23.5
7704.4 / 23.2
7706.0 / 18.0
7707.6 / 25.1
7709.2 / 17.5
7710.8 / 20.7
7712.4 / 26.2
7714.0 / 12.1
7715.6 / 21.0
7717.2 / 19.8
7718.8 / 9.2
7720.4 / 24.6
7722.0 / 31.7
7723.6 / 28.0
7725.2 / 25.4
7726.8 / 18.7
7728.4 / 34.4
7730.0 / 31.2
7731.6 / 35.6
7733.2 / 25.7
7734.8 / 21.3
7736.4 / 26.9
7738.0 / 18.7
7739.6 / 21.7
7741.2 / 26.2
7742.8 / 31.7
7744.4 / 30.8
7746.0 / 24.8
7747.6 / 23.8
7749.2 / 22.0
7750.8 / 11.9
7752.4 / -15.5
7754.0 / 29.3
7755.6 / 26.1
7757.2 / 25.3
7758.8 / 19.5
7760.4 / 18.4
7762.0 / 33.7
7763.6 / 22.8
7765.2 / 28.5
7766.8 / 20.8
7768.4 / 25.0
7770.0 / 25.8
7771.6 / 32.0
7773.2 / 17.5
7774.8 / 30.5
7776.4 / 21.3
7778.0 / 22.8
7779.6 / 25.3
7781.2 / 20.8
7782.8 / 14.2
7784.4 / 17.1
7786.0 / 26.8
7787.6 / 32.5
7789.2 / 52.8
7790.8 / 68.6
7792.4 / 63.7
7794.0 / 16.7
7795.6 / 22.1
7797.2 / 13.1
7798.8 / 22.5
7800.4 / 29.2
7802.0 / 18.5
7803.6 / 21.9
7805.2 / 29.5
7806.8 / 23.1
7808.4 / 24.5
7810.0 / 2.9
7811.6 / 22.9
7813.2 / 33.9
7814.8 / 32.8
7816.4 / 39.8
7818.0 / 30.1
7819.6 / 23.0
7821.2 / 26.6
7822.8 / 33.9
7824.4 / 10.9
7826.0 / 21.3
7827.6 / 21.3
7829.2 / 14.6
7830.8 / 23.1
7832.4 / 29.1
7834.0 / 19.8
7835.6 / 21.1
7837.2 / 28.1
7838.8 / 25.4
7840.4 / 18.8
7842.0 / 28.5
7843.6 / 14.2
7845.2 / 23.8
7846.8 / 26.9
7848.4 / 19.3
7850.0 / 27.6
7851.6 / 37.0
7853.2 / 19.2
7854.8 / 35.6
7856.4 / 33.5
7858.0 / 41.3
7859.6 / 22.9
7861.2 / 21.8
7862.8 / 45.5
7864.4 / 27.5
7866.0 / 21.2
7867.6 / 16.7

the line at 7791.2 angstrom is H-alpha 6563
